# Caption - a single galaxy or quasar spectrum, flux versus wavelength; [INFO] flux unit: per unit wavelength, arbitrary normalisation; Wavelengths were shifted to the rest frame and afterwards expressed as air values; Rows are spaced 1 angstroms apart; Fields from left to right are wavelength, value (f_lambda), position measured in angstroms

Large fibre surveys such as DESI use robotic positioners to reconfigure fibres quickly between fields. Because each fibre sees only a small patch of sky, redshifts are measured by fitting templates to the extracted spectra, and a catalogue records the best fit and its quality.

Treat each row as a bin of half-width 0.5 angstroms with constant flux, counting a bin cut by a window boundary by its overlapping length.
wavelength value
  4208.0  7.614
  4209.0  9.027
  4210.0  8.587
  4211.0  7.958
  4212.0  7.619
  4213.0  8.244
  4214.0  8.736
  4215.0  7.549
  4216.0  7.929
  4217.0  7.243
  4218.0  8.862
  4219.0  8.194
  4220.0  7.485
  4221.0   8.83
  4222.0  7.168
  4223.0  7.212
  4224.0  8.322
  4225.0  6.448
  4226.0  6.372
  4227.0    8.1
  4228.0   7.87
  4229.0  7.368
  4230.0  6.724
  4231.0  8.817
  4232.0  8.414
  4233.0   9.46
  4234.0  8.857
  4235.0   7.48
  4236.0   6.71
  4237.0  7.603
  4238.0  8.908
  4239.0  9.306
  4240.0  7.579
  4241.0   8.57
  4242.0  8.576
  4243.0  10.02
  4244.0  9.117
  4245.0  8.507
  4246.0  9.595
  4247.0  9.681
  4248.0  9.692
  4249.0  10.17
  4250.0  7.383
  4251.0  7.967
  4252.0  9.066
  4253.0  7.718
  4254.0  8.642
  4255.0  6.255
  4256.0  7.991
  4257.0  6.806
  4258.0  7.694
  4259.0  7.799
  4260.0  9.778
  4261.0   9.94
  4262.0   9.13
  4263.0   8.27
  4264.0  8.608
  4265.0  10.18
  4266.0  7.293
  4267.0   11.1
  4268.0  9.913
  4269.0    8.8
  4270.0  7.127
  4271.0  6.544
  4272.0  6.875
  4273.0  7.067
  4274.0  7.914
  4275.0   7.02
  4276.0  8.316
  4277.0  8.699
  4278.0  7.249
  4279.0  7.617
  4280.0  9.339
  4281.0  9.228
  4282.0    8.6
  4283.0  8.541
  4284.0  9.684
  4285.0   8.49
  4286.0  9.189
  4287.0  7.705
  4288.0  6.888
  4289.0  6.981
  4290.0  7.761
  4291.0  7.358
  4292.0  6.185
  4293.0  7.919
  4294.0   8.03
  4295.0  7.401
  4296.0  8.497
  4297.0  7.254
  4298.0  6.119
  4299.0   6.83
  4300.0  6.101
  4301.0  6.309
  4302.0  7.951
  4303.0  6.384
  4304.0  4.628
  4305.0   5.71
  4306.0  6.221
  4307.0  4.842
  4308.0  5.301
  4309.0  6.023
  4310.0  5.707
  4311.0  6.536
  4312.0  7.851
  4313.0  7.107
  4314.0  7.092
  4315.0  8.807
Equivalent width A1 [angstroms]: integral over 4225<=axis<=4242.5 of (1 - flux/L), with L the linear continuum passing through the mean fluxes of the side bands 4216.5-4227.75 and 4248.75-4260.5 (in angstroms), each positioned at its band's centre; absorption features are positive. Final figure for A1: -0.4 angstroms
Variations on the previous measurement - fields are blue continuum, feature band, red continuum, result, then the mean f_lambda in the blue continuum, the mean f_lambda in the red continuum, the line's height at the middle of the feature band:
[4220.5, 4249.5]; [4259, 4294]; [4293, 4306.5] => -4.44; 8.33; 6.77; 7.33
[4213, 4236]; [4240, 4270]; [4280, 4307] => -4.21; 7.87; 7.37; 7.65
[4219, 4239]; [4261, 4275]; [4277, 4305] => -1.31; 7.84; 7.55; 7.66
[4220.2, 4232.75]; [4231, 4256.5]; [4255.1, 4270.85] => -1.38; 7.67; 8.59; 8.1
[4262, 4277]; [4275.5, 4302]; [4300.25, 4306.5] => -2.57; 8.26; 6.2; 7.09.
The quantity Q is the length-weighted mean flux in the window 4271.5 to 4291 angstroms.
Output 8.04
